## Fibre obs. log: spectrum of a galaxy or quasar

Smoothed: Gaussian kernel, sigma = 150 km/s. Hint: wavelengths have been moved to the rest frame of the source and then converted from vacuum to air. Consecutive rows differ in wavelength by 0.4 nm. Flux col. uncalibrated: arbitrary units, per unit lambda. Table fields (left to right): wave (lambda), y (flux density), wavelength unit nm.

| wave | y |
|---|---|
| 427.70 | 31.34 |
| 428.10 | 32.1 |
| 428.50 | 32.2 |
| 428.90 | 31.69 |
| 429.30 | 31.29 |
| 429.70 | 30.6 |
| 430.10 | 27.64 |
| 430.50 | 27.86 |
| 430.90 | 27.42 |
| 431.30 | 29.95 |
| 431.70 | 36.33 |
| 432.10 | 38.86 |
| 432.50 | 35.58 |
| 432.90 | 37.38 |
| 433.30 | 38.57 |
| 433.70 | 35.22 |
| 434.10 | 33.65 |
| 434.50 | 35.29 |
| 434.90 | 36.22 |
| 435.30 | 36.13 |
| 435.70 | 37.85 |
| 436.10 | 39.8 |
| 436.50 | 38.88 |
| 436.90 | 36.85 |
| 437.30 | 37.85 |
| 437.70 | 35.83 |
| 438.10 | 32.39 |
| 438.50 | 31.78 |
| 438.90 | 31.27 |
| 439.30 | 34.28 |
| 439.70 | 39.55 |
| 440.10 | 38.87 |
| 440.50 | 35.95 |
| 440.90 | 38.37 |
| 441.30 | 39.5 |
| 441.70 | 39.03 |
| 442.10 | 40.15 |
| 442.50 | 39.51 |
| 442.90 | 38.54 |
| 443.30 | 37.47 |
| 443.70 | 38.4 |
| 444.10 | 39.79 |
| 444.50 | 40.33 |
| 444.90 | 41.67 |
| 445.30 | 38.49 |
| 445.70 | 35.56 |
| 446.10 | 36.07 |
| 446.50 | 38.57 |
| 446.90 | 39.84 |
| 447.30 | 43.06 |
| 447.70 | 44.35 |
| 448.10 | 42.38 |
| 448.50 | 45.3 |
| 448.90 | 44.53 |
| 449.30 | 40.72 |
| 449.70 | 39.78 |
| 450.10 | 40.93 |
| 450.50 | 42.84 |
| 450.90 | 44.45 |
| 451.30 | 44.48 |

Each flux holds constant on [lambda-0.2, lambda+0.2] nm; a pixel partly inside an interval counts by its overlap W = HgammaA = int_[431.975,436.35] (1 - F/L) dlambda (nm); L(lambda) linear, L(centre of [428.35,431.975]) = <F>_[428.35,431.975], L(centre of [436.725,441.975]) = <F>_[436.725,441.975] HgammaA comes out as -0.48 nm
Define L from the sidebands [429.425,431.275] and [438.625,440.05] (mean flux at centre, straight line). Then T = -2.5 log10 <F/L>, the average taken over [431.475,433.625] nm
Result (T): -0.222 mag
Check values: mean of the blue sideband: 28.6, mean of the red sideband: 35.3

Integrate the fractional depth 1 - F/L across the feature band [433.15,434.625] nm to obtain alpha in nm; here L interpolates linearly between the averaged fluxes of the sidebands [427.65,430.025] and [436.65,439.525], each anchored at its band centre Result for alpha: -0.11 nm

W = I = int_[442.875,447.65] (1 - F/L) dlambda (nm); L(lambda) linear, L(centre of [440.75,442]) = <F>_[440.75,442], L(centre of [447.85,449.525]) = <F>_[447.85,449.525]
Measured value 0.24 nm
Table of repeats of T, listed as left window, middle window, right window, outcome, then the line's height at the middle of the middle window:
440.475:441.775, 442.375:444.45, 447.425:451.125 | 0.02 mag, 39.7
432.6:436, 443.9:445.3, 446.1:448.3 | 0.00 mag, 40.2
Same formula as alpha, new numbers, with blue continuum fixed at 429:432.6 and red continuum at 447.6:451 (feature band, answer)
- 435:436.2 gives -0.11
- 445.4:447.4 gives 0.13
